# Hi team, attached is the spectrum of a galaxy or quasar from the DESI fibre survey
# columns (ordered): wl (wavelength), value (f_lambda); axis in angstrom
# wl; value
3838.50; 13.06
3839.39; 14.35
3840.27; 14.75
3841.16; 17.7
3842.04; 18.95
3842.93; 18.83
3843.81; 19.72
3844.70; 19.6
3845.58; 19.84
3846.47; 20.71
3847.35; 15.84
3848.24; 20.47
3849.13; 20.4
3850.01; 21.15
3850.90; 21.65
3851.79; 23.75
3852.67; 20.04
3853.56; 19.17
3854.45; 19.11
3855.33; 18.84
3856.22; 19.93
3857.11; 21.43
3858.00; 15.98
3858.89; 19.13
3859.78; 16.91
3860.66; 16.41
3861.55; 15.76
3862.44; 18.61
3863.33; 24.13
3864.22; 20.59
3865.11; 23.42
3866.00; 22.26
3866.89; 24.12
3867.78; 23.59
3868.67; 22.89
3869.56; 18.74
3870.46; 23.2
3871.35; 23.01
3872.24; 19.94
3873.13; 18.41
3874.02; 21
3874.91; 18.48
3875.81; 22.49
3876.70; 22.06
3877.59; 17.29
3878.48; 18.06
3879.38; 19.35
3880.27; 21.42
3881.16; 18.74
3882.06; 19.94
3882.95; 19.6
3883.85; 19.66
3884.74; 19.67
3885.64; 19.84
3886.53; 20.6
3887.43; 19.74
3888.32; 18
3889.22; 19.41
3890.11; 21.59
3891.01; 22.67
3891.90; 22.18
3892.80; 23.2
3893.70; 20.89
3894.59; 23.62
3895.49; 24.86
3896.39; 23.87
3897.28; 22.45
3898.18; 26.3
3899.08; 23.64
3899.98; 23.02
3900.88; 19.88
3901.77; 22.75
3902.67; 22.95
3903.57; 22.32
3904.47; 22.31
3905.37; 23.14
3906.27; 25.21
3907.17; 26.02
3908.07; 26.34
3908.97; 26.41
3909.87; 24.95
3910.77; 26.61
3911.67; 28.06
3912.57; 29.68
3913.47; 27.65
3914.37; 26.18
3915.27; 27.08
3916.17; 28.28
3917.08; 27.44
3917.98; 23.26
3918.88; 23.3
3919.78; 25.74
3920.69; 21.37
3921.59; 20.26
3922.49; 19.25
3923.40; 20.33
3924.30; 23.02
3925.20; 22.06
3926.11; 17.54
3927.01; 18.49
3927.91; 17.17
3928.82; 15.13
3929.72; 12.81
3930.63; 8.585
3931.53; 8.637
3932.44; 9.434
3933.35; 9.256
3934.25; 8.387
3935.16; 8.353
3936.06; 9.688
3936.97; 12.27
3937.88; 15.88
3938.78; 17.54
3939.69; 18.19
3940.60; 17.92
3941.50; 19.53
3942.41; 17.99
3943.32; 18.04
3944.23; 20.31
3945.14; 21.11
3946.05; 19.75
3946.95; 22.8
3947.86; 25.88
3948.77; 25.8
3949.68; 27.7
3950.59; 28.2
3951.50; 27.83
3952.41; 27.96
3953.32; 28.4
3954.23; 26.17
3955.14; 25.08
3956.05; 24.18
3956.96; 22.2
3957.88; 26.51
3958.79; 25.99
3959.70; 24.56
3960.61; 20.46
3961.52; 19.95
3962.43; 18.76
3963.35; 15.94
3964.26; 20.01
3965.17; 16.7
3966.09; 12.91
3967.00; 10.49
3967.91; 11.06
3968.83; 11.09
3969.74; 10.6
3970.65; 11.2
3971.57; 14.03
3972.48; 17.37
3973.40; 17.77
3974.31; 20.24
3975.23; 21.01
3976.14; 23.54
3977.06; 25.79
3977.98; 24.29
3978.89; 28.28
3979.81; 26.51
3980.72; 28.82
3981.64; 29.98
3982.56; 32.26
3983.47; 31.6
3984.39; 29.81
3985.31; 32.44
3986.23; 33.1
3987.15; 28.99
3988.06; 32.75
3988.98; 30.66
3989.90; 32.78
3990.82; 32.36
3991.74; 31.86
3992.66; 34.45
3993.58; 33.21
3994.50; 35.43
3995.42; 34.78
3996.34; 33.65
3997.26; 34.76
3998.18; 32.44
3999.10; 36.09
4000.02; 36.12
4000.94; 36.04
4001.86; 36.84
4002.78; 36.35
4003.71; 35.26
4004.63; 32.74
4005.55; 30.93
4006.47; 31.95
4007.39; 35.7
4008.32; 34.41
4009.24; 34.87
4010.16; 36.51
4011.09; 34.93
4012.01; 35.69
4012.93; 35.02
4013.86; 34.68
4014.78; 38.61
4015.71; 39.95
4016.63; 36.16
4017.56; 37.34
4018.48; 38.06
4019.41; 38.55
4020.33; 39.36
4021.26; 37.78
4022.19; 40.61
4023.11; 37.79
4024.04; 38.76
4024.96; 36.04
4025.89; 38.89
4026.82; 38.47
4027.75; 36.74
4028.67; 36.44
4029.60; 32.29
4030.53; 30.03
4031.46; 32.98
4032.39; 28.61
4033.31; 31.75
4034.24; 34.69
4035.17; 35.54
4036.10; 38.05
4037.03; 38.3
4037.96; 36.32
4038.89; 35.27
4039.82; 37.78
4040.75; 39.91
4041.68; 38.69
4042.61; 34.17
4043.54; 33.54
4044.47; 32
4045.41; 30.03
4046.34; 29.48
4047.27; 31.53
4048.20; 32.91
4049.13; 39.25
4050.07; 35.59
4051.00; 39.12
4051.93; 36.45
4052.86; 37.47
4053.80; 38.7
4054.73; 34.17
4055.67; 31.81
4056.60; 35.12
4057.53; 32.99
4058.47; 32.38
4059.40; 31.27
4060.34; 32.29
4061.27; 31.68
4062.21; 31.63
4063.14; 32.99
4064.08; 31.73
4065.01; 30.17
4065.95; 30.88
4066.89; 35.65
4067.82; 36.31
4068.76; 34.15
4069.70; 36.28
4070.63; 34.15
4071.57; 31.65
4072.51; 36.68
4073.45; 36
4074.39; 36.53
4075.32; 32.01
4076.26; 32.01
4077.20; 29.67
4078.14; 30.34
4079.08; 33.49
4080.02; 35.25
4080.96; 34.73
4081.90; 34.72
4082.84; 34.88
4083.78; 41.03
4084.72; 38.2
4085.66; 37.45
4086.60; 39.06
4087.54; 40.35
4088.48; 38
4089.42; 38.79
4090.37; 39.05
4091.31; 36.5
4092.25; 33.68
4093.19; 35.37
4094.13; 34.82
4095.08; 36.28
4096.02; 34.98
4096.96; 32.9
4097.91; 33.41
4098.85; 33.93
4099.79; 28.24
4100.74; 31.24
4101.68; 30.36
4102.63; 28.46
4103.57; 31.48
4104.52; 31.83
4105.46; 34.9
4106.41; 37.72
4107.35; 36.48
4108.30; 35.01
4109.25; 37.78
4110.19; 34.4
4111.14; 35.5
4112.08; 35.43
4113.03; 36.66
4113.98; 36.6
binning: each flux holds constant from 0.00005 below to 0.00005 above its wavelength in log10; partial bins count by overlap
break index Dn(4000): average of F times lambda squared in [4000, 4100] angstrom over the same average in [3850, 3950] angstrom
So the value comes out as 1.8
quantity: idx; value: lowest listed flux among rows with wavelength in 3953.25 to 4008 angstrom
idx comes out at 10.49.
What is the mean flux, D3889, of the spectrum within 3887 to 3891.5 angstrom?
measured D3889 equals 20.3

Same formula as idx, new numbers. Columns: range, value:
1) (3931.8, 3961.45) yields 8.353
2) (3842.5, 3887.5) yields 15.76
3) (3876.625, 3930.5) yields 12.81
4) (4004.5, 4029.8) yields 30.93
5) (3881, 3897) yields 18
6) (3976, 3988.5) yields 23.54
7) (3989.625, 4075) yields 28.61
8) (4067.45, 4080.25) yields 29.67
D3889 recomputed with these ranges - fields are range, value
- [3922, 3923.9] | 19.9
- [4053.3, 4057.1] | 34.9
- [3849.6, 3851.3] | 21.4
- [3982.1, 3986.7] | 31.8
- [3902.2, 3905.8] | 22.6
